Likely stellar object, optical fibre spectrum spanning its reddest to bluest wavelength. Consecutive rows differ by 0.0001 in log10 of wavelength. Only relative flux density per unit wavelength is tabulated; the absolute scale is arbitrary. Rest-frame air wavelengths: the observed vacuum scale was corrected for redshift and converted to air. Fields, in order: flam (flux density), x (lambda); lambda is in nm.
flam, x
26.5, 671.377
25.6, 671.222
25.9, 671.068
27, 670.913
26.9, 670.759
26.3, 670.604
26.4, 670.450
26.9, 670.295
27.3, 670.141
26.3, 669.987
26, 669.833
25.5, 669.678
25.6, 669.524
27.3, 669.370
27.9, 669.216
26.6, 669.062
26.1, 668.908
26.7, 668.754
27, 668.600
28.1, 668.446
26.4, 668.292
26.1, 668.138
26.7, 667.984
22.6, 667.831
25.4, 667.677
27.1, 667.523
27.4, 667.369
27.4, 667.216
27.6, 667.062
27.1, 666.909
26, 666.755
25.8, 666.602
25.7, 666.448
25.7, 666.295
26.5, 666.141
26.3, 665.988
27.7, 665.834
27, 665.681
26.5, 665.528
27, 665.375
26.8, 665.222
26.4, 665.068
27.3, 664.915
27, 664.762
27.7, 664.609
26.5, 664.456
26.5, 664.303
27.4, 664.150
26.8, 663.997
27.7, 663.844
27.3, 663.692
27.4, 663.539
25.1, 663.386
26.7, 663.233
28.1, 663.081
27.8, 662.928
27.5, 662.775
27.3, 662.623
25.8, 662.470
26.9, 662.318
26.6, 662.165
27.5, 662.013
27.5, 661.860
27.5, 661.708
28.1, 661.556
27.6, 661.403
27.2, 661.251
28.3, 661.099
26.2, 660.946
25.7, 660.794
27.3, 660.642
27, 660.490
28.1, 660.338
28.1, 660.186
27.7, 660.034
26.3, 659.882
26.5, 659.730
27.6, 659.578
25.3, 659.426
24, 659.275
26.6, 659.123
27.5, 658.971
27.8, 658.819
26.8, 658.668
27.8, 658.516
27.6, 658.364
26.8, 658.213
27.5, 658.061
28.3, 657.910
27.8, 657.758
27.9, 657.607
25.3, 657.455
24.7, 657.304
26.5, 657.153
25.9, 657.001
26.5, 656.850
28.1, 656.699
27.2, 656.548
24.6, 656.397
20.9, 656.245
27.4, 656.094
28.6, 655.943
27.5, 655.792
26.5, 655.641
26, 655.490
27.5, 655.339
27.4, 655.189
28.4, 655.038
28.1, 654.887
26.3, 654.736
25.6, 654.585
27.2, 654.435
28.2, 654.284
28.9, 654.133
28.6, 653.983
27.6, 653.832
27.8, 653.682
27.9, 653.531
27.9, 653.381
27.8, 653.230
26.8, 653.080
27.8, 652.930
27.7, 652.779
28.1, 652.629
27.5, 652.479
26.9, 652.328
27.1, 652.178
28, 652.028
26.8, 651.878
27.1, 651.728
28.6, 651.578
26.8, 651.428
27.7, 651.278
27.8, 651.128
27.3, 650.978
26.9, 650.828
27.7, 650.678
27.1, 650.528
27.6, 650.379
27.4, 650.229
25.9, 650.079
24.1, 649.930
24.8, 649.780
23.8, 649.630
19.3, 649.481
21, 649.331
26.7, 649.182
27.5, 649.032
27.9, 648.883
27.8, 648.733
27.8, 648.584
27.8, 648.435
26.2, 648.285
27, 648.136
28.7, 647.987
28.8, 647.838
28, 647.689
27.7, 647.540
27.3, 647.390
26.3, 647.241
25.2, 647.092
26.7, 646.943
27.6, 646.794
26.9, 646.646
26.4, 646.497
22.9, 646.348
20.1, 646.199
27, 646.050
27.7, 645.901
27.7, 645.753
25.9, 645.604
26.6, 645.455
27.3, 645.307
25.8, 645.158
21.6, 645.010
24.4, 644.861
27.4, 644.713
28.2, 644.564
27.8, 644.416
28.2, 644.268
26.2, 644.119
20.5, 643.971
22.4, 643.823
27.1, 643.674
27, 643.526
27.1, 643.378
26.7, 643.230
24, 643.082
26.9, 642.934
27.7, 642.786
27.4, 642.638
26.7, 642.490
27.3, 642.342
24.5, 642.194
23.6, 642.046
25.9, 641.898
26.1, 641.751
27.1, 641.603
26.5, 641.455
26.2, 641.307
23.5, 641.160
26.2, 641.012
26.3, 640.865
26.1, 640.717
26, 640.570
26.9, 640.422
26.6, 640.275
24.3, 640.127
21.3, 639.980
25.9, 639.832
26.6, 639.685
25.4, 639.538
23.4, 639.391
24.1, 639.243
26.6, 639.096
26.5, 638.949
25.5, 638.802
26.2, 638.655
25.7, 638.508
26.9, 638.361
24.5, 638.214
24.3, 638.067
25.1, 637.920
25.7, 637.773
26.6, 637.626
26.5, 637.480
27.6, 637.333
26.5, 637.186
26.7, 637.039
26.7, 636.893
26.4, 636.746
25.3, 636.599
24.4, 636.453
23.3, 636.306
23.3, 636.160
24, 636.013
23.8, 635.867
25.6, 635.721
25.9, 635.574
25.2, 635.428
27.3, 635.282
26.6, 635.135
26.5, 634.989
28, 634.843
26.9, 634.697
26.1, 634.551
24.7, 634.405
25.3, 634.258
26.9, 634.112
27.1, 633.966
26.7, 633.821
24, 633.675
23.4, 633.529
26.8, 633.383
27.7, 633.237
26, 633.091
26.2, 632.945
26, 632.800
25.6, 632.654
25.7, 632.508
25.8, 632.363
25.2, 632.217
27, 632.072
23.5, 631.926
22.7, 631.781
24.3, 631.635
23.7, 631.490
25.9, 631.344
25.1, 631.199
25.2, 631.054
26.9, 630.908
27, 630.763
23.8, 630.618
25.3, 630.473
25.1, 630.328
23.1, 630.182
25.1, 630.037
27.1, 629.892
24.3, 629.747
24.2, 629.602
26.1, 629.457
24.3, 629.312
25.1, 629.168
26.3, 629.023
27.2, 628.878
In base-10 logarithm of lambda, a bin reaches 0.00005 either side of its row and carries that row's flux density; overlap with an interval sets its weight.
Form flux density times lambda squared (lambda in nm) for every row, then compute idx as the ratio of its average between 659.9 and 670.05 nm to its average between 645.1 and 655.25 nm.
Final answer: 1.0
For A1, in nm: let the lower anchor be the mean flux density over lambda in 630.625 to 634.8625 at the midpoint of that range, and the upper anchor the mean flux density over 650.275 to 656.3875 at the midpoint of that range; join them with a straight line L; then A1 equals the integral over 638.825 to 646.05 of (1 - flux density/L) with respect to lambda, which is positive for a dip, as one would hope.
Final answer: 0.15 nm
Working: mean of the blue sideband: 25.6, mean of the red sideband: 27.3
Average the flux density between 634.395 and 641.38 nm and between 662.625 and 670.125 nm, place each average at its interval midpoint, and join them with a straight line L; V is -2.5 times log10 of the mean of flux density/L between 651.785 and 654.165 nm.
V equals -0.06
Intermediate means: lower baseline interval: 25.6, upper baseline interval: 26.7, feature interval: 27.7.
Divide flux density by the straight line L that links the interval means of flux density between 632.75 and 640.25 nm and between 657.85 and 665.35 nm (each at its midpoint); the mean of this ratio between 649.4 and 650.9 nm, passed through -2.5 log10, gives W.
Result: 0.04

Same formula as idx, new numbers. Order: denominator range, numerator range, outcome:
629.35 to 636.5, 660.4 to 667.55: 1.17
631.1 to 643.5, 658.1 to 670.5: 1.13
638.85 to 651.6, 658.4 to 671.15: 1.09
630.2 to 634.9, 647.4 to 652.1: 1.10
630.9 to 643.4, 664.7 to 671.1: 1.14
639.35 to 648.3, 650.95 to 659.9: 1.08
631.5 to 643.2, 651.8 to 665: 1.13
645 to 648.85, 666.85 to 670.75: 1.07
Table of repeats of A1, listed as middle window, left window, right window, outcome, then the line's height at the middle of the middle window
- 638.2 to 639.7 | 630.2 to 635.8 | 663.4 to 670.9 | 0.02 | 25.8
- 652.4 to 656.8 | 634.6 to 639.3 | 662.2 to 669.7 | -0.15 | 26.3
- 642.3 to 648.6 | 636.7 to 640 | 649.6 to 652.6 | 0.01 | 26.4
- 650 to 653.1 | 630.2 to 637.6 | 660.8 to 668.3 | -0.12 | 26.3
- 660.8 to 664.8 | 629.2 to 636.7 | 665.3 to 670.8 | -0.12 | 26.4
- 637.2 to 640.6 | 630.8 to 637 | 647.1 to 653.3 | 0.05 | 25.9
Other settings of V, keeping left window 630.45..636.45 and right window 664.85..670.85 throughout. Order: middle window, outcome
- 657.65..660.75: -0.034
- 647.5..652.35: -0.029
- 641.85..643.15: -0.009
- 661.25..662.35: -0.041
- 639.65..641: 0.007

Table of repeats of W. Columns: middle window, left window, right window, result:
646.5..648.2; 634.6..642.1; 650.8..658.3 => -0.03 mag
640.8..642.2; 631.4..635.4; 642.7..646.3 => 0.01 mag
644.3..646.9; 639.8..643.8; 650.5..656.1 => 0.02 mag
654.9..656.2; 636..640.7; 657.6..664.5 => -0.02 mag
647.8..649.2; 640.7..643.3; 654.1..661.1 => -0.05 mag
